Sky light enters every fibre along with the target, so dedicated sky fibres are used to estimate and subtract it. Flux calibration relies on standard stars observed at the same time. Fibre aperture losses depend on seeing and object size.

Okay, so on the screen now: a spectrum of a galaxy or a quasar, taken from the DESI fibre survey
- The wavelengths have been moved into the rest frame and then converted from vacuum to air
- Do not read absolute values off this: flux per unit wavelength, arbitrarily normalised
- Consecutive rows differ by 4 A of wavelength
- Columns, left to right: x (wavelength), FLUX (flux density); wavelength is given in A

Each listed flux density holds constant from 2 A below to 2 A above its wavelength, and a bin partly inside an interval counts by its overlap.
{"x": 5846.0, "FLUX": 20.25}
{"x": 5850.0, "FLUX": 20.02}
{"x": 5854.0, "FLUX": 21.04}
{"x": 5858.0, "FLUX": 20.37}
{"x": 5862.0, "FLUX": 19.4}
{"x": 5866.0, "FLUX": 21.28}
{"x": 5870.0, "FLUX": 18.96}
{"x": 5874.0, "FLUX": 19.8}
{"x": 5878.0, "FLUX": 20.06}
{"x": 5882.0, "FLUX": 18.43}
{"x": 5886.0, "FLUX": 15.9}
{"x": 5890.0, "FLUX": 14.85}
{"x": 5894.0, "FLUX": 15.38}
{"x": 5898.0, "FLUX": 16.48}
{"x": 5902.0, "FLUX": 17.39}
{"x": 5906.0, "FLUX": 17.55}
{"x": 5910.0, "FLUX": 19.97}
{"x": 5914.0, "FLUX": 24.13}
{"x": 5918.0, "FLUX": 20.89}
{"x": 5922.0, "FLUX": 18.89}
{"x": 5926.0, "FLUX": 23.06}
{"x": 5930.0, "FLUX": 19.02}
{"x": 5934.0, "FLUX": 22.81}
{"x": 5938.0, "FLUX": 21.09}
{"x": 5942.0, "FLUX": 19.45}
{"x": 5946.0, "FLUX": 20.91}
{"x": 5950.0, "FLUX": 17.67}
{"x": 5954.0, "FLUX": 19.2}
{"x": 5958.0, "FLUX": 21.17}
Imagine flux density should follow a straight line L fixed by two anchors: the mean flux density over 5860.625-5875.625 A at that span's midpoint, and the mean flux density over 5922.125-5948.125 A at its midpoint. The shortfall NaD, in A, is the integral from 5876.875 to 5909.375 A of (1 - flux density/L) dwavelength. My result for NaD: 5.14 A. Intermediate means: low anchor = 19.9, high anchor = 20.9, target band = 17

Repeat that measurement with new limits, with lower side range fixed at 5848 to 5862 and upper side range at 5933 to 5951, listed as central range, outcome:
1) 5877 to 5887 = 1.1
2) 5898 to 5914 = 1.2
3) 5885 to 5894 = 2.2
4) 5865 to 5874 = 0.2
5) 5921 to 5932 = 0.0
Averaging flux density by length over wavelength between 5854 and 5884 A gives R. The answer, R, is 19.8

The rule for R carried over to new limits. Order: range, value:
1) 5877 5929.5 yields 18.7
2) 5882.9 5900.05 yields 15.8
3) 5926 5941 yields 21.1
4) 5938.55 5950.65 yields 19.7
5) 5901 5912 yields 18.4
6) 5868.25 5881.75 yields 19.5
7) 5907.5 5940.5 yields 21.1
